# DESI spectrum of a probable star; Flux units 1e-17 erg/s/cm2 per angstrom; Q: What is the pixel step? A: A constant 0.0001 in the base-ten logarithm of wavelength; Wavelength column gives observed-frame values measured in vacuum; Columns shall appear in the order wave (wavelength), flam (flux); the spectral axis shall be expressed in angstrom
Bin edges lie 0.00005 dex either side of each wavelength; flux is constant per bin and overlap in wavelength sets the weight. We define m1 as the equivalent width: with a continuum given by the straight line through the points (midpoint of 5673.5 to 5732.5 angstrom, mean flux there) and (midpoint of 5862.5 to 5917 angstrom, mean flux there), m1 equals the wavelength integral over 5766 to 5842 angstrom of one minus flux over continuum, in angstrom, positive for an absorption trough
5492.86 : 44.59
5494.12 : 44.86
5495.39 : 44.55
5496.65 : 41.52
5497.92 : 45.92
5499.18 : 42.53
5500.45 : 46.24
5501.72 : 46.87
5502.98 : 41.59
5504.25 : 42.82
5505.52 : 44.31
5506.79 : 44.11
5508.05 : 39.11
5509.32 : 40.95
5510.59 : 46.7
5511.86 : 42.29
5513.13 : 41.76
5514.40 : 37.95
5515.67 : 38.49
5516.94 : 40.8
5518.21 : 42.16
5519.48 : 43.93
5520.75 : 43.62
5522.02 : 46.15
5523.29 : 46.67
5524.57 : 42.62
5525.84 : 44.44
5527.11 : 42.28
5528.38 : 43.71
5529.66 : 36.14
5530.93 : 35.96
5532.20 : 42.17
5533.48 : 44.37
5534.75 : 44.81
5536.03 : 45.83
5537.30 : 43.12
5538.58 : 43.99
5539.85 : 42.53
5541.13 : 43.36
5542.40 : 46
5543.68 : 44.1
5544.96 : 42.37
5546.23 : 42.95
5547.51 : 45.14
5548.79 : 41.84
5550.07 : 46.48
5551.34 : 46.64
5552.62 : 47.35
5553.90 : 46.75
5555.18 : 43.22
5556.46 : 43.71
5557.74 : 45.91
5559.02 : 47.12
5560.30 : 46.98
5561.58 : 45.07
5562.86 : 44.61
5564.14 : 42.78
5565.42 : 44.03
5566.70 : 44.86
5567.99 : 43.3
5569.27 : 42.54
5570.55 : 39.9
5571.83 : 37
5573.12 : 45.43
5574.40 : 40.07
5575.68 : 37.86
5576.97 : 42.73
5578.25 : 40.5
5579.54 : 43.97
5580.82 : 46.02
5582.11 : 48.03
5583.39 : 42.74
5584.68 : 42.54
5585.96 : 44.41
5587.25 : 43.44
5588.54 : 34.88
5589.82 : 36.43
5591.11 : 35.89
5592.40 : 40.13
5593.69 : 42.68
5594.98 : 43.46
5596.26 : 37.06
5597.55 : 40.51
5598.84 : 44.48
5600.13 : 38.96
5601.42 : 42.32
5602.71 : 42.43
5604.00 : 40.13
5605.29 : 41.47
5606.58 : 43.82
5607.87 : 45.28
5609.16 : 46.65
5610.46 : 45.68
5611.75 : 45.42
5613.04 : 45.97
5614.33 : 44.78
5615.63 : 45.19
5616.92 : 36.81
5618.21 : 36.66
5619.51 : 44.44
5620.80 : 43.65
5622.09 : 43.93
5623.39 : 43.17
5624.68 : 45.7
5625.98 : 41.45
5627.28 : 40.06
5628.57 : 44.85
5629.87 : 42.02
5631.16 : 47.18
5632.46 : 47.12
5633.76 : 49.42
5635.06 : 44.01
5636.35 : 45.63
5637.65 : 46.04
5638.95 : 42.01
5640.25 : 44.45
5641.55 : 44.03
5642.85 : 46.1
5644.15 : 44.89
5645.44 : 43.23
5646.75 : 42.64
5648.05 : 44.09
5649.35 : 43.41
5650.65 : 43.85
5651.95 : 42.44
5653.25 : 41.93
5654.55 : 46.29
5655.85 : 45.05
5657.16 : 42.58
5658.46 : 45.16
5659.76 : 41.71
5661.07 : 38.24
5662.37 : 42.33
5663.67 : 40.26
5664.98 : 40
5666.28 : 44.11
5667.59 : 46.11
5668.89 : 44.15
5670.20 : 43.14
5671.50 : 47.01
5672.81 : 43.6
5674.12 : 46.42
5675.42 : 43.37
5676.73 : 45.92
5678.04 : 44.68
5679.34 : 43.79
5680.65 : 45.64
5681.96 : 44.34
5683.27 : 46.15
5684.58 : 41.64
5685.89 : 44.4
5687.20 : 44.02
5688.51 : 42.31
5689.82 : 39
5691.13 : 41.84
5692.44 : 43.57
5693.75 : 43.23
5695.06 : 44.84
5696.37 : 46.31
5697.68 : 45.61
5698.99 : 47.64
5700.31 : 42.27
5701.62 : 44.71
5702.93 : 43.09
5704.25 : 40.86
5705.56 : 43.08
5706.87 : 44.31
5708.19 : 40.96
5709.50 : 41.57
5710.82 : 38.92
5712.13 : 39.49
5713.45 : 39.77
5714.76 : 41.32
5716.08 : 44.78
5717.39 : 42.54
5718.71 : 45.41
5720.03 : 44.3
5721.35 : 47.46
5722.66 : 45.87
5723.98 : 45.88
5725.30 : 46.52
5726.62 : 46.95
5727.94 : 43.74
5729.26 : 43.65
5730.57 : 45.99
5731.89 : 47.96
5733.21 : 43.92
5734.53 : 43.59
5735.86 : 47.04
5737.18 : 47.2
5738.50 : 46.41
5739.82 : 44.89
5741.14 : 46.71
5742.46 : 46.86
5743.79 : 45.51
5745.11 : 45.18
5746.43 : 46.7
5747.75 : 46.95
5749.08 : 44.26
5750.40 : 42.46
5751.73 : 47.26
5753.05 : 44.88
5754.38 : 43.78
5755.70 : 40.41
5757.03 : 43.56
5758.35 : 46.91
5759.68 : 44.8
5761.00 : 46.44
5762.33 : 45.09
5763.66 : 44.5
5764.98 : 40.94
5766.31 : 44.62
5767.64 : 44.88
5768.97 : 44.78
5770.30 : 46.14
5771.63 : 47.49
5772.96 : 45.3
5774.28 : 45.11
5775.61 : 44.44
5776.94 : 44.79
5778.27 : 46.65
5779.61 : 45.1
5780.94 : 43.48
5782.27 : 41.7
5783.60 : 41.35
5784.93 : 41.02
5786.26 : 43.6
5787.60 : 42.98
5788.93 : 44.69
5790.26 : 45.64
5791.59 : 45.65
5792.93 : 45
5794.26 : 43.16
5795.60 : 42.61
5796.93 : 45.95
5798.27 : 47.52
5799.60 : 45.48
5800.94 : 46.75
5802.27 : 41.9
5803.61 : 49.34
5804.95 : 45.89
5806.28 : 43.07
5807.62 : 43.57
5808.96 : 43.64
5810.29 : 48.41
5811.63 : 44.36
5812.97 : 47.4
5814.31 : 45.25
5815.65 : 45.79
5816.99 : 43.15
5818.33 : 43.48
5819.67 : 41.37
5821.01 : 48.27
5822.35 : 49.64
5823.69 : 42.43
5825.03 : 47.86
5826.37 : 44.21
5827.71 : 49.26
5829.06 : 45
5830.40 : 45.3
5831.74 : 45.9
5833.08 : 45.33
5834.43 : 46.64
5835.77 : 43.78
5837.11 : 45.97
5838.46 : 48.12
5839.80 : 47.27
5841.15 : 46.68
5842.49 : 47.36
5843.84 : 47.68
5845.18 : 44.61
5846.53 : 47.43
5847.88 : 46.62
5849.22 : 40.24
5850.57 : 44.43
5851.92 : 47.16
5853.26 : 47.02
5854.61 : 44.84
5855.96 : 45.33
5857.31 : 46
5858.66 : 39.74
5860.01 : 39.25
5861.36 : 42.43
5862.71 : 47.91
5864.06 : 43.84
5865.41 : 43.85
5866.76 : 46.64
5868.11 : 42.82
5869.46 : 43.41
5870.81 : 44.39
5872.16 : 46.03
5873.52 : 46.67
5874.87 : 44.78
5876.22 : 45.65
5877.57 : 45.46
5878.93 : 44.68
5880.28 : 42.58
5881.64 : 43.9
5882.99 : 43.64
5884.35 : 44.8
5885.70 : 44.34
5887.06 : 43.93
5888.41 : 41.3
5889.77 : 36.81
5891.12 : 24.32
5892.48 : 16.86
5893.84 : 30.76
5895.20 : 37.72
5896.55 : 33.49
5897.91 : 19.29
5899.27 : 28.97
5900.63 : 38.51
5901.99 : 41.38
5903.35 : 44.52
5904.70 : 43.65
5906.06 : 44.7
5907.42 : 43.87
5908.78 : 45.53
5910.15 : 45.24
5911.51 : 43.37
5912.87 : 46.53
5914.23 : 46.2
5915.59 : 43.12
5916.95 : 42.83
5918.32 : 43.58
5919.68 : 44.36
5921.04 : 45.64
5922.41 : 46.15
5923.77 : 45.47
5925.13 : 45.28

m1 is -5.0 angstrom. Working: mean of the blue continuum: 43.9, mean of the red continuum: 41.1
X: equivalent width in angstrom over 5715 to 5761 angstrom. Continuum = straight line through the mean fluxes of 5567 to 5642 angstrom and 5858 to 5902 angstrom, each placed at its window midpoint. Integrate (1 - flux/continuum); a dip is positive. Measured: -4.3 angstrom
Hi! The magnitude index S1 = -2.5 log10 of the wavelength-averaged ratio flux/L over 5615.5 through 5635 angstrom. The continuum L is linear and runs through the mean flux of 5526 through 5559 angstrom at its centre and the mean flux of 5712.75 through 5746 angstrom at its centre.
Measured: 0.02 mag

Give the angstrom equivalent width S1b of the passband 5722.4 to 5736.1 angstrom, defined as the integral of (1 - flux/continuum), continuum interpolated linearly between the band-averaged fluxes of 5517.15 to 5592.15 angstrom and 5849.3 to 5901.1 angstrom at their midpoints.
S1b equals -1.2 angstrom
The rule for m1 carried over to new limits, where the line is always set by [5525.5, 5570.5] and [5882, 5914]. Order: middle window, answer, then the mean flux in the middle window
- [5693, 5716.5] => -0.8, 42.9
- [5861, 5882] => -3.1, 44.7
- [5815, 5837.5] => -3.3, 45.5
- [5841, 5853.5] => -2.1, 45.9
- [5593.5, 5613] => 0.1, 42.8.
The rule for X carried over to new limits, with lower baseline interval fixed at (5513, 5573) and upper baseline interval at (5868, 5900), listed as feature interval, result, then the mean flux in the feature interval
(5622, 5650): -1.44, 44.3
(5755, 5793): -3.76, 44.4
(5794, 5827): -4.42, 45.2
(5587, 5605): 1.07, 40.2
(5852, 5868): -2.06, 44.3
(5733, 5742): -1.09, 45.8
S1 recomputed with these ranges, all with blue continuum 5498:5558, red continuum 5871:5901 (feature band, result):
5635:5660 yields -0.06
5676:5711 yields -0.06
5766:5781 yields -0.14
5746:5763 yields -0.12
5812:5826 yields -0.15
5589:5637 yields -0.02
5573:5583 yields -0.01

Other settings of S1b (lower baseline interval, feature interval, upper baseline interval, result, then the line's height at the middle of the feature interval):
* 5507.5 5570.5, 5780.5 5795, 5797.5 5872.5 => 0.5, 45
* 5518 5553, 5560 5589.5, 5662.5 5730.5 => 0.7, 43.6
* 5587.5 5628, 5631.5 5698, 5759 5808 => -1.8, 42.8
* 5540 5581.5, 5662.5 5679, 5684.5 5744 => 0.0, 44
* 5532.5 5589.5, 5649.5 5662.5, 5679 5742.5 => 0.3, 43.9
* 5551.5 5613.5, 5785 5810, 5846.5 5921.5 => -1.5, 42.2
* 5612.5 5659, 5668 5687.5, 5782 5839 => -0.2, 44.2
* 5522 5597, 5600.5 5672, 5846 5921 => -1.5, 42.7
